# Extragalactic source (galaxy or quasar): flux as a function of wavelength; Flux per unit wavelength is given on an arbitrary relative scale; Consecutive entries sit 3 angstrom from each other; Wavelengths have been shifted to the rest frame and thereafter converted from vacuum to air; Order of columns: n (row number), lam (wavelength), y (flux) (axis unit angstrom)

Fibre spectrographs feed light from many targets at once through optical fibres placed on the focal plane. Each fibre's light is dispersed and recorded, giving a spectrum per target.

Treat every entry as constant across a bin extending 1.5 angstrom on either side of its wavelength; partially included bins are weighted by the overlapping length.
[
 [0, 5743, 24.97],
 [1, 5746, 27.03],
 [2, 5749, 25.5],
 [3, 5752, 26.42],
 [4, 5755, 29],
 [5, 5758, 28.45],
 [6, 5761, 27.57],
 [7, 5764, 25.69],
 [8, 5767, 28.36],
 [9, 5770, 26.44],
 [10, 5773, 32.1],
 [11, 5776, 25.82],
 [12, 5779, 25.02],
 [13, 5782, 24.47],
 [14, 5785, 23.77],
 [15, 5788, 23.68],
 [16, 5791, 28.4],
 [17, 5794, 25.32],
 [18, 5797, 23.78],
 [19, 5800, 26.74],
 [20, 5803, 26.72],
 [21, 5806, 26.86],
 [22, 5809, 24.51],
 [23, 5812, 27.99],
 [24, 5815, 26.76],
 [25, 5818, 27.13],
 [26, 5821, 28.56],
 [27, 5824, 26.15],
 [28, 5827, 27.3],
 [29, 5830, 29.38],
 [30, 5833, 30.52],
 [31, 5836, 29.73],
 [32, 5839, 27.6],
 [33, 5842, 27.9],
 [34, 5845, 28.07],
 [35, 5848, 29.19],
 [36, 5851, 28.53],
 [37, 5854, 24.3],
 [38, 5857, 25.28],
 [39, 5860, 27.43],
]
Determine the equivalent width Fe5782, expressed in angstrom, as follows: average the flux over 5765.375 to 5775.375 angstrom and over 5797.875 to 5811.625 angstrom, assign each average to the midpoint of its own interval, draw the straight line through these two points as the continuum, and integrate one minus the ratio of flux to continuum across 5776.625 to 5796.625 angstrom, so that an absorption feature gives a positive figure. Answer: 1.8 angstrom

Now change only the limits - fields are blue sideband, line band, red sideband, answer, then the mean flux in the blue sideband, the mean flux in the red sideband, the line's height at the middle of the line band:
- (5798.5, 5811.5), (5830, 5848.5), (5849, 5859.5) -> -1.8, 26.3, 26.3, 26.3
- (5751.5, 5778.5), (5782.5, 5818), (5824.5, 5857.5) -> 2.5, 27.7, 28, 27.8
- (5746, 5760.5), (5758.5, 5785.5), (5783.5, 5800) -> -0.5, 27.3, 25.1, 26.3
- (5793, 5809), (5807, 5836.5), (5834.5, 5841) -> -0.4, 25.8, 28.6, 27.4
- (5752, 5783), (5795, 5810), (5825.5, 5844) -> 1.2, 27.3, 28.7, 28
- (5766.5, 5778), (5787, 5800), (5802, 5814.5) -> 0.8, 28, 26.5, 27.1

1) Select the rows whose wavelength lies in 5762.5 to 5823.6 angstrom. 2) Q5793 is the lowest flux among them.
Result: 23.68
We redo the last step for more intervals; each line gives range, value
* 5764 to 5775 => 25.69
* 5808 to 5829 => 24.51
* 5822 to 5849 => 26.15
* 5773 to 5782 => 24.47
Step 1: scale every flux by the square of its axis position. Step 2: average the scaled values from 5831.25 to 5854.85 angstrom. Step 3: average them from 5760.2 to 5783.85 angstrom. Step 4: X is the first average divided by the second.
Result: 1.08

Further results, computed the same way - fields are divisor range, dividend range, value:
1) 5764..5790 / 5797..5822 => 1.03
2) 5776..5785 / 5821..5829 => 1.12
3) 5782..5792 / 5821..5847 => 1.15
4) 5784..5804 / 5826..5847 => 1.14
